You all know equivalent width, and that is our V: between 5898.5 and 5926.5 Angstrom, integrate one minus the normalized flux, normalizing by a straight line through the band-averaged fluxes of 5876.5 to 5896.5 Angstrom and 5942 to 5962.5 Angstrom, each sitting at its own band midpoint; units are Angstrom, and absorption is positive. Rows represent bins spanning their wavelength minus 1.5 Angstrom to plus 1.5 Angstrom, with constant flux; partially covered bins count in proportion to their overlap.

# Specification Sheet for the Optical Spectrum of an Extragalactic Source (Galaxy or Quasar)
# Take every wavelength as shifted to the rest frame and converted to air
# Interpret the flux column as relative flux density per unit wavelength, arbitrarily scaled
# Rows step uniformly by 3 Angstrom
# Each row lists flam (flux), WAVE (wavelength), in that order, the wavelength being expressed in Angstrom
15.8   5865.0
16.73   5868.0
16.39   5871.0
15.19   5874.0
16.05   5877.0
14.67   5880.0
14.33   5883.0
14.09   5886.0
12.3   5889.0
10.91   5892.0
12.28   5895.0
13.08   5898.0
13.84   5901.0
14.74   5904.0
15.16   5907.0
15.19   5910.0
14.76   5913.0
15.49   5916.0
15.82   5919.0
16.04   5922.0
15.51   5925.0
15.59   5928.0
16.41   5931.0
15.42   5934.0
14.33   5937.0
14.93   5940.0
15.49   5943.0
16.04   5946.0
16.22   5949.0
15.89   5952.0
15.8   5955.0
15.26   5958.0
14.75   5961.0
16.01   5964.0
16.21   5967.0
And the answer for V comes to -1.59 Angstrom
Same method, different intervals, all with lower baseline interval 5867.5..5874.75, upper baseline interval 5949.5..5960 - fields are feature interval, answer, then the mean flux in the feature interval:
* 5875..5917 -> 5.0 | 14.1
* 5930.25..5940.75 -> 0.4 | 15.2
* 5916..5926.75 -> 0.1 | 15.7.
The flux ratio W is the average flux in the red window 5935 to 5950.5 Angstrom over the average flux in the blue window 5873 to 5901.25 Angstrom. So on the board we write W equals 1.13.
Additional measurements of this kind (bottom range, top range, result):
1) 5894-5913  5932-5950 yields 1.09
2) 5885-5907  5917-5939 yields 1.18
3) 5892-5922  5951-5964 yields 1.08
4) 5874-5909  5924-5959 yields 1.12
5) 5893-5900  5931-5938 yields 1.21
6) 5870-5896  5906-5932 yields 1.11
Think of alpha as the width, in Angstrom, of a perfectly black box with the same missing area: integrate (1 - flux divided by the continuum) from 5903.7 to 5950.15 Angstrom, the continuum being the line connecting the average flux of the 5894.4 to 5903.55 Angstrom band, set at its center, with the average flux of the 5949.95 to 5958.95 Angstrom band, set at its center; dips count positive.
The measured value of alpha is -3.0 Angstrom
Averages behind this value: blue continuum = 13.3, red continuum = 15.7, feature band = 15.5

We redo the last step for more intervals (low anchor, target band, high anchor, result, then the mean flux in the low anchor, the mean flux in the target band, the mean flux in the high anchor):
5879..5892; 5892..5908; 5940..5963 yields 0.52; 13.5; 13.5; 15.6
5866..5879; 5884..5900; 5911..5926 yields 3.22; 16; 12.6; 15.5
